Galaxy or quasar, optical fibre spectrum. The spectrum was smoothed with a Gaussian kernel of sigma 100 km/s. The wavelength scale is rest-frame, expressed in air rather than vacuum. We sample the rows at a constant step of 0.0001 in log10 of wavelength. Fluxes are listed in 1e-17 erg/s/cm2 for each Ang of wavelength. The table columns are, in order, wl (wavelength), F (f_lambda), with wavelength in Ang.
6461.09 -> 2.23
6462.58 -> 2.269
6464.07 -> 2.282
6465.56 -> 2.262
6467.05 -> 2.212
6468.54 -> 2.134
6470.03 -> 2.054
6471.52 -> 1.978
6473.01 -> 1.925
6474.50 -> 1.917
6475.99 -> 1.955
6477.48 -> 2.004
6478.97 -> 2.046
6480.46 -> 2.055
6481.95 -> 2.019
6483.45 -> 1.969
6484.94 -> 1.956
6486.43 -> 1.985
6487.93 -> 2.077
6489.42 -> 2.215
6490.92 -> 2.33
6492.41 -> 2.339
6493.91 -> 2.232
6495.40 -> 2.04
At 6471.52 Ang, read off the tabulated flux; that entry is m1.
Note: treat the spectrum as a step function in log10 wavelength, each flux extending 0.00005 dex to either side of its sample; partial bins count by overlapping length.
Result 1.978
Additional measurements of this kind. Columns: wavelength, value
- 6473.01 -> 1.925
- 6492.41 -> 2.339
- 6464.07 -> 2.282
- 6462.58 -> 2.269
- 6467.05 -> 2.212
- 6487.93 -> 2.077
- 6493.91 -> 2.232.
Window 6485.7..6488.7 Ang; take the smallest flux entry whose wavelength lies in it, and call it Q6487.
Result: 1.985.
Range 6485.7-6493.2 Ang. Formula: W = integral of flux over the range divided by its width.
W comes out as 2.19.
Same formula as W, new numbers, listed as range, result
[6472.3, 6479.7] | 1.97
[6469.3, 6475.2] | 1.97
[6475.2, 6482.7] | 2.02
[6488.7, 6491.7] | 2.27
